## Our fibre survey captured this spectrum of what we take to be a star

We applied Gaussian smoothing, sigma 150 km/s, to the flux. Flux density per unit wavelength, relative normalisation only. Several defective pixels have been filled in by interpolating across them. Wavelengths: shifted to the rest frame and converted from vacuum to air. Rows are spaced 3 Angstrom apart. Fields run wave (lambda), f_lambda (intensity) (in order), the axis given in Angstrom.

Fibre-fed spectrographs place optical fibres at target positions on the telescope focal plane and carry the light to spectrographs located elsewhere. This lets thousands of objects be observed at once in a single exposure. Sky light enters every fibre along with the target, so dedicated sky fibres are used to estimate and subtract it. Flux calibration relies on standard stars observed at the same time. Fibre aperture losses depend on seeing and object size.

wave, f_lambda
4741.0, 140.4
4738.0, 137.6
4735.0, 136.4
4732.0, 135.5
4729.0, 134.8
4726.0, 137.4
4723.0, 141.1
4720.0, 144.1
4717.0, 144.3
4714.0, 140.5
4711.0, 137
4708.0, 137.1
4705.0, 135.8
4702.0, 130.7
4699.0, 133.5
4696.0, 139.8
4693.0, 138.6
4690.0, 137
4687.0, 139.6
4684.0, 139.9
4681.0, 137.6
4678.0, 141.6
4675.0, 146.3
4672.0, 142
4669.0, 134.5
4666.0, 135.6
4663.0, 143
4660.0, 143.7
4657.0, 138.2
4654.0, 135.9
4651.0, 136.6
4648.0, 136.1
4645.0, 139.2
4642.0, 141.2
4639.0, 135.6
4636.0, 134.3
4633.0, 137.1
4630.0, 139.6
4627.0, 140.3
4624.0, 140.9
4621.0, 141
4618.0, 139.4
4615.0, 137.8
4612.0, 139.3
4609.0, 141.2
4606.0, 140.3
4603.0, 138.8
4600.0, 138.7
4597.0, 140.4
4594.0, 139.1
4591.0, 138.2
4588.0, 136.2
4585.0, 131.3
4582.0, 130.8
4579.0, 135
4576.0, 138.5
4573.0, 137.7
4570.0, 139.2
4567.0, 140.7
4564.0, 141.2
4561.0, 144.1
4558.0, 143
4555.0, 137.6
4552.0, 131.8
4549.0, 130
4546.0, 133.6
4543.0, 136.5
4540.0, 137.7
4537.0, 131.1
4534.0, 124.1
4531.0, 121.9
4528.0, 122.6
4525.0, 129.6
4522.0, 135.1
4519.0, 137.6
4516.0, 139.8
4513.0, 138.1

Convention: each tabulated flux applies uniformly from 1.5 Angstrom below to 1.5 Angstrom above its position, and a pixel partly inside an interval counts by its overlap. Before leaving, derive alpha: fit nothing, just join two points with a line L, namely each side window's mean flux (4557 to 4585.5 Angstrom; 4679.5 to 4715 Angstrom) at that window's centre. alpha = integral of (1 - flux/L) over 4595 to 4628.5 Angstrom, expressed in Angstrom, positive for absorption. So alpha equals -0.5 Angstrom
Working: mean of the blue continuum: 138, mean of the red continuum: 137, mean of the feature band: 140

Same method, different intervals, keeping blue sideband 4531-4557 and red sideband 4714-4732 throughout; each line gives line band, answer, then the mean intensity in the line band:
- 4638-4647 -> -0.1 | 139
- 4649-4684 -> -0.5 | 140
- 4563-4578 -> -0.6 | 139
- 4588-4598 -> -0.3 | 139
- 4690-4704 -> 0.3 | 136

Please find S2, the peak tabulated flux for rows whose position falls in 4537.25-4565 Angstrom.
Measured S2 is 144.1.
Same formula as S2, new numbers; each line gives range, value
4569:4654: 141.2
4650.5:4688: 146.3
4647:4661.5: 143.7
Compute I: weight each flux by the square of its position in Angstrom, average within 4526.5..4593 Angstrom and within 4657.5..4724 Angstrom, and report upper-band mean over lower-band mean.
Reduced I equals 1.09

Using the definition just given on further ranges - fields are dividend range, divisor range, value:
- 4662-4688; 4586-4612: 1.04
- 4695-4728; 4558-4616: 1.05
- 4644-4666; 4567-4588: 1.06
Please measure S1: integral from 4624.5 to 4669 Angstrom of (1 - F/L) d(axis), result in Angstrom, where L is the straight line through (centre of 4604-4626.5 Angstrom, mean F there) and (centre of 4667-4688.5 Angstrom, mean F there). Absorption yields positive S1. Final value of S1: 0.57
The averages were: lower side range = 140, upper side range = 140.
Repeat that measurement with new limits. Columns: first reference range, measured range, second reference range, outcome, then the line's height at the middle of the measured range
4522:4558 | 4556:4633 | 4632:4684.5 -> -2.4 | 135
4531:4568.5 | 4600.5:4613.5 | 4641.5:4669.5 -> -0.3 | 137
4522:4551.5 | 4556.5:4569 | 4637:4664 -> -1.0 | 132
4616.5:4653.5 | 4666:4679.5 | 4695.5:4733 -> -0.2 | 138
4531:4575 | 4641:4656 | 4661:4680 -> 0.2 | 140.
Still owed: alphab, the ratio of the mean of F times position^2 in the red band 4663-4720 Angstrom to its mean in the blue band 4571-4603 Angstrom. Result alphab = 1.06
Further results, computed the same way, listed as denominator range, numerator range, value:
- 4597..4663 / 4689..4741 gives 1.03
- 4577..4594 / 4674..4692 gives 1.08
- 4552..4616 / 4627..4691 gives 1.04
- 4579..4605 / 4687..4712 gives 1.05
